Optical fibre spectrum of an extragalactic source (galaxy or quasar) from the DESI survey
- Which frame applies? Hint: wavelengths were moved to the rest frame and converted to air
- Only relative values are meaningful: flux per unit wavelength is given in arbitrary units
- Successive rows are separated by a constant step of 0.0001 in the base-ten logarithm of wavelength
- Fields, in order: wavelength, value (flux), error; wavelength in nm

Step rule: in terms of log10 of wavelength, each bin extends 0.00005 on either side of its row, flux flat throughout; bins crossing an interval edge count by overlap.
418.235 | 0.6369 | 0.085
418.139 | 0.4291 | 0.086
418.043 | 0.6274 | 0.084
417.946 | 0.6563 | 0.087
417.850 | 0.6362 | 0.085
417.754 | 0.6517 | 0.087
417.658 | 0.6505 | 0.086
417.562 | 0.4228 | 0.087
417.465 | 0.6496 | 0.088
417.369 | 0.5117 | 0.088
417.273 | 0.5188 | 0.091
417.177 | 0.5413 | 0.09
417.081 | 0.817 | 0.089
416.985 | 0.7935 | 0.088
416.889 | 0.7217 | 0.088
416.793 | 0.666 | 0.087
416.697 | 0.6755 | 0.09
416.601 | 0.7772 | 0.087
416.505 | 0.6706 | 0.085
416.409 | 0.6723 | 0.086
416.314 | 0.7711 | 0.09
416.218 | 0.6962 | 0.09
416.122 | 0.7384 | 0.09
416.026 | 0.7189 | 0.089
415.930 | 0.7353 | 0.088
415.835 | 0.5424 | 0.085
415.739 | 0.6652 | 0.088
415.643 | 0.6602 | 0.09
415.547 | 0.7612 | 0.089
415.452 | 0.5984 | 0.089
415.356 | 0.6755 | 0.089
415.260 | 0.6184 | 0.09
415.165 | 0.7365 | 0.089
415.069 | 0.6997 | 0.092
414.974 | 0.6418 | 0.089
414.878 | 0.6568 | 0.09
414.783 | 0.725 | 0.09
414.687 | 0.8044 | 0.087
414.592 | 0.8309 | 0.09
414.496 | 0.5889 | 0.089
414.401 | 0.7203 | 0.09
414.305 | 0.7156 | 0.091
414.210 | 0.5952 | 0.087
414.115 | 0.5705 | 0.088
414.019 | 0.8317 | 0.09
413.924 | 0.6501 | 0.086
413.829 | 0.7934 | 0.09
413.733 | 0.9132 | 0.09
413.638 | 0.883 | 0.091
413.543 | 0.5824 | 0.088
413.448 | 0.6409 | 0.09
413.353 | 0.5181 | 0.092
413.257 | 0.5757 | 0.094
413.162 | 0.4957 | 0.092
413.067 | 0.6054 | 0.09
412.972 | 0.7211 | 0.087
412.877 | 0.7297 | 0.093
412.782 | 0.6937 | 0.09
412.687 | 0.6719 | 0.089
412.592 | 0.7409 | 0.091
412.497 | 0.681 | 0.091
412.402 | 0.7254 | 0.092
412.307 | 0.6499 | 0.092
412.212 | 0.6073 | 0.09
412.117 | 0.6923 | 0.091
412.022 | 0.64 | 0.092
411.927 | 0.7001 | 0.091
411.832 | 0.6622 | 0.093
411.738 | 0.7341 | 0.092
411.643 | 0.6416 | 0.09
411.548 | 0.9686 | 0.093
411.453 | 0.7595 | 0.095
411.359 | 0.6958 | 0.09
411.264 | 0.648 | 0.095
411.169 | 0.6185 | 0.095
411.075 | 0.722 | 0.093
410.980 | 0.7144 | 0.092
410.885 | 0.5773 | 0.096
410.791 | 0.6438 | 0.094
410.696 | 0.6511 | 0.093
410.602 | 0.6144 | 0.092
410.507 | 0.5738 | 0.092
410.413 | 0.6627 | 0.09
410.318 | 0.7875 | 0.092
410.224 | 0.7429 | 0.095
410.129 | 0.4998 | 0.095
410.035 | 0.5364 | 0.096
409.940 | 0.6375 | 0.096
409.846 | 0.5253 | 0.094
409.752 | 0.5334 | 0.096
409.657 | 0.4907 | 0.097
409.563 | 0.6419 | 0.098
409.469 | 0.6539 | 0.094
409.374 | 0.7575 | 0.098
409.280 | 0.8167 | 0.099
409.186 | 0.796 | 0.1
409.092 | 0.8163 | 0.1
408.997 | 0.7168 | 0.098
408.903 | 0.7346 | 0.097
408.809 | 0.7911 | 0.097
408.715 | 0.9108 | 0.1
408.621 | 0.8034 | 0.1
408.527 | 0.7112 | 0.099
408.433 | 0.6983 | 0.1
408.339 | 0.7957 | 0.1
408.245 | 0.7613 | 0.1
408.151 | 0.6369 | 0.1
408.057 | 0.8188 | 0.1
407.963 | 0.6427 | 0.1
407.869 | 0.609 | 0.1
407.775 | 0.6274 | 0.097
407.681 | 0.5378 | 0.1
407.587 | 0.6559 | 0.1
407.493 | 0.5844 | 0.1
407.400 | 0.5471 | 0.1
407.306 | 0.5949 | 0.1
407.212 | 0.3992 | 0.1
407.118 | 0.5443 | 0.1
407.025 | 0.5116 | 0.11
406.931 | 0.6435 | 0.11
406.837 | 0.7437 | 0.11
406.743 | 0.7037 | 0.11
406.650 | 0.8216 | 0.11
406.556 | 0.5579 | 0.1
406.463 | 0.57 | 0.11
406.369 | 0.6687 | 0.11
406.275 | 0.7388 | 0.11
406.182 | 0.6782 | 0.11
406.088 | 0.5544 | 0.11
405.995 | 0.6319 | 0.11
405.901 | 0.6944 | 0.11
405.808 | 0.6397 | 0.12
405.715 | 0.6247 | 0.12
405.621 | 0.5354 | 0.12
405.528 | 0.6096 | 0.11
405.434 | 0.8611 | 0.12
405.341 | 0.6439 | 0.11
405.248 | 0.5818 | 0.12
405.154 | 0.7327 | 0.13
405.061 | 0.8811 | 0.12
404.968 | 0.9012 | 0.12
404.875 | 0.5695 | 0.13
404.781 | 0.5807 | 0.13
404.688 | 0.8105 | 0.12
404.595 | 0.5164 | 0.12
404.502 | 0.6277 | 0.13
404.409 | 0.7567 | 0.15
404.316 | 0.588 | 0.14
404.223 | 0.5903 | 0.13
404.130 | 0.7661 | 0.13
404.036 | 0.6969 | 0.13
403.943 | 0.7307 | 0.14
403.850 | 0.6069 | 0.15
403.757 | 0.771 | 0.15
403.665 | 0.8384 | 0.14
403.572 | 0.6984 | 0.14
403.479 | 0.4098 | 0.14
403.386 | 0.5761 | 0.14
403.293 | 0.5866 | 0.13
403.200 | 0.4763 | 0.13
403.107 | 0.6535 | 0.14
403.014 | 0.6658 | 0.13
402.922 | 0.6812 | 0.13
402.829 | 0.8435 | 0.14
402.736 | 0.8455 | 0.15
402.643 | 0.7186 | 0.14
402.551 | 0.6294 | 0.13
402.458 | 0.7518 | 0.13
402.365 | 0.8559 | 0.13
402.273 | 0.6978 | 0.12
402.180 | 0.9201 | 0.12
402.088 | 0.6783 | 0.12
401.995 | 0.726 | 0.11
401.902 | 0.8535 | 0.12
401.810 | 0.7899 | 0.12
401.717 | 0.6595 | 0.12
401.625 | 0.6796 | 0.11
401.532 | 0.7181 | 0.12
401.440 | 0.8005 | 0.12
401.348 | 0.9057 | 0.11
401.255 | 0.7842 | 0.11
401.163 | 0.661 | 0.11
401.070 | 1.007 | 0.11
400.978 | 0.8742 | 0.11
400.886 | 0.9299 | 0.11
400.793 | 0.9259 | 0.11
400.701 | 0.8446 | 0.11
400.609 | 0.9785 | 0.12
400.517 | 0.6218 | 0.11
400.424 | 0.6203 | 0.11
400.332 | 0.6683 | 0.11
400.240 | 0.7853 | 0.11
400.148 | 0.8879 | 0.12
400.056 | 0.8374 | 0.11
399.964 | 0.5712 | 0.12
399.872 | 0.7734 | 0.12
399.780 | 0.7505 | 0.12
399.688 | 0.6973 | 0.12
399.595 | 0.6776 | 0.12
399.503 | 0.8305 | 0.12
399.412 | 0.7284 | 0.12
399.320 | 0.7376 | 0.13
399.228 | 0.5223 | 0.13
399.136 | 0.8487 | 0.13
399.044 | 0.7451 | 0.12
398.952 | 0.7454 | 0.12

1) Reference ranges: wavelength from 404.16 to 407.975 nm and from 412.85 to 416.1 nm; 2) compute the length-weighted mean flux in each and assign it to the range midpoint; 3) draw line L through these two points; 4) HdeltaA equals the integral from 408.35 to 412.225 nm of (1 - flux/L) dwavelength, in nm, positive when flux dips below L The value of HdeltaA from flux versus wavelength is -0.15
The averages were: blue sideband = 0.642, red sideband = 0.683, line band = 0.688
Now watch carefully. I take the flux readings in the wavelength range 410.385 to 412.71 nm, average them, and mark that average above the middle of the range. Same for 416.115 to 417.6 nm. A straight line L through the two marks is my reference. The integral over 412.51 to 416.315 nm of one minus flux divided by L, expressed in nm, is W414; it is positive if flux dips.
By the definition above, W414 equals -0.08 nm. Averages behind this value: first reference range 0.68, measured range 0.687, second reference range 0.665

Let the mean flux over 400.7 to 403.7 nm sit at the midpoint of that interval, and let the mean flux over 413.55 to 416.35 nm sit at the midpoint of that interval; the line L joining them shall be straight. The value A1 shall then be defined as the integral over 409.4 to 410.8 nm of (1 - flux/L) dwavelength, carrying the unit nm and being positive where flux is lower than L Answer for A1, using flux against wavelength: 0.207 nm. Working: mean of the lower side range 0.746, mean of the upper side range 0.706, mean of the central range 0.614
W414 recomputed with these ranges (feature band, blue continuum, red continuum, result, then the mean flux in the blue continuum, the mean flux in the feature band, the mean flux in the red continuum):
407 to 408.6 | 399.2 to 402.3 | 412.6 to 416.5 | 0.21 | 0.771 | 0.633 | 0.687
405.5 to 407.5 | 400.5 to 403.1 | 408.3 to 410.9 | 0.29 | 0.787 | 0.619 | 0.684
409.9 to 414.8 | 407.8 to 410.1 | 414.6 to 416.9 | 0.12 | 0.699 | 0.68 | 0.695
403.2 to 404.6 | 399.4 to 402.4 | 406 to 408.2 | 0.11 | 0.781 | 0.649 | 0.626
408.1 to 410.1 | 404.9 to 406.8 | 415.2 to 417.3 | -0.06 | 0.681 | 0.702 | 0.686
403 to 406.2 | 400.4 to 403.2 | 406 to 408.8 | 0.25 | 0.773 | 0.659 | 0.659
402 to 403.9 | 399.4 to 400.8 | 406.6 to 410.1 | 0.08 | 0.759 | 0.696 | 0.668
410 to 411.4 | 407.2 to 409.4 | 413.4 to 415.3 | 0.12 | 0.703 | 0.647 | 0.711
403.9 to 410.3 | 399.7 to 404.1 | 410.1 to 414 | 0.40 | 0.744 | 0.667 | 0.681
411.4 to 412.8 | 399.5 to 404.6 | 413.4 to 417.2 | 0.01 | 0.734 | 0.705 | 0.704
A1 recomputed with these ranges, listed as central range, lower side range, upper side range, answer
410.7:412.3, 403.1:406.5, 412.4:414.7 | -0.01 nm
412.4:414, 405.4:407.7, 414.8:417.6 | -0.07 nm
